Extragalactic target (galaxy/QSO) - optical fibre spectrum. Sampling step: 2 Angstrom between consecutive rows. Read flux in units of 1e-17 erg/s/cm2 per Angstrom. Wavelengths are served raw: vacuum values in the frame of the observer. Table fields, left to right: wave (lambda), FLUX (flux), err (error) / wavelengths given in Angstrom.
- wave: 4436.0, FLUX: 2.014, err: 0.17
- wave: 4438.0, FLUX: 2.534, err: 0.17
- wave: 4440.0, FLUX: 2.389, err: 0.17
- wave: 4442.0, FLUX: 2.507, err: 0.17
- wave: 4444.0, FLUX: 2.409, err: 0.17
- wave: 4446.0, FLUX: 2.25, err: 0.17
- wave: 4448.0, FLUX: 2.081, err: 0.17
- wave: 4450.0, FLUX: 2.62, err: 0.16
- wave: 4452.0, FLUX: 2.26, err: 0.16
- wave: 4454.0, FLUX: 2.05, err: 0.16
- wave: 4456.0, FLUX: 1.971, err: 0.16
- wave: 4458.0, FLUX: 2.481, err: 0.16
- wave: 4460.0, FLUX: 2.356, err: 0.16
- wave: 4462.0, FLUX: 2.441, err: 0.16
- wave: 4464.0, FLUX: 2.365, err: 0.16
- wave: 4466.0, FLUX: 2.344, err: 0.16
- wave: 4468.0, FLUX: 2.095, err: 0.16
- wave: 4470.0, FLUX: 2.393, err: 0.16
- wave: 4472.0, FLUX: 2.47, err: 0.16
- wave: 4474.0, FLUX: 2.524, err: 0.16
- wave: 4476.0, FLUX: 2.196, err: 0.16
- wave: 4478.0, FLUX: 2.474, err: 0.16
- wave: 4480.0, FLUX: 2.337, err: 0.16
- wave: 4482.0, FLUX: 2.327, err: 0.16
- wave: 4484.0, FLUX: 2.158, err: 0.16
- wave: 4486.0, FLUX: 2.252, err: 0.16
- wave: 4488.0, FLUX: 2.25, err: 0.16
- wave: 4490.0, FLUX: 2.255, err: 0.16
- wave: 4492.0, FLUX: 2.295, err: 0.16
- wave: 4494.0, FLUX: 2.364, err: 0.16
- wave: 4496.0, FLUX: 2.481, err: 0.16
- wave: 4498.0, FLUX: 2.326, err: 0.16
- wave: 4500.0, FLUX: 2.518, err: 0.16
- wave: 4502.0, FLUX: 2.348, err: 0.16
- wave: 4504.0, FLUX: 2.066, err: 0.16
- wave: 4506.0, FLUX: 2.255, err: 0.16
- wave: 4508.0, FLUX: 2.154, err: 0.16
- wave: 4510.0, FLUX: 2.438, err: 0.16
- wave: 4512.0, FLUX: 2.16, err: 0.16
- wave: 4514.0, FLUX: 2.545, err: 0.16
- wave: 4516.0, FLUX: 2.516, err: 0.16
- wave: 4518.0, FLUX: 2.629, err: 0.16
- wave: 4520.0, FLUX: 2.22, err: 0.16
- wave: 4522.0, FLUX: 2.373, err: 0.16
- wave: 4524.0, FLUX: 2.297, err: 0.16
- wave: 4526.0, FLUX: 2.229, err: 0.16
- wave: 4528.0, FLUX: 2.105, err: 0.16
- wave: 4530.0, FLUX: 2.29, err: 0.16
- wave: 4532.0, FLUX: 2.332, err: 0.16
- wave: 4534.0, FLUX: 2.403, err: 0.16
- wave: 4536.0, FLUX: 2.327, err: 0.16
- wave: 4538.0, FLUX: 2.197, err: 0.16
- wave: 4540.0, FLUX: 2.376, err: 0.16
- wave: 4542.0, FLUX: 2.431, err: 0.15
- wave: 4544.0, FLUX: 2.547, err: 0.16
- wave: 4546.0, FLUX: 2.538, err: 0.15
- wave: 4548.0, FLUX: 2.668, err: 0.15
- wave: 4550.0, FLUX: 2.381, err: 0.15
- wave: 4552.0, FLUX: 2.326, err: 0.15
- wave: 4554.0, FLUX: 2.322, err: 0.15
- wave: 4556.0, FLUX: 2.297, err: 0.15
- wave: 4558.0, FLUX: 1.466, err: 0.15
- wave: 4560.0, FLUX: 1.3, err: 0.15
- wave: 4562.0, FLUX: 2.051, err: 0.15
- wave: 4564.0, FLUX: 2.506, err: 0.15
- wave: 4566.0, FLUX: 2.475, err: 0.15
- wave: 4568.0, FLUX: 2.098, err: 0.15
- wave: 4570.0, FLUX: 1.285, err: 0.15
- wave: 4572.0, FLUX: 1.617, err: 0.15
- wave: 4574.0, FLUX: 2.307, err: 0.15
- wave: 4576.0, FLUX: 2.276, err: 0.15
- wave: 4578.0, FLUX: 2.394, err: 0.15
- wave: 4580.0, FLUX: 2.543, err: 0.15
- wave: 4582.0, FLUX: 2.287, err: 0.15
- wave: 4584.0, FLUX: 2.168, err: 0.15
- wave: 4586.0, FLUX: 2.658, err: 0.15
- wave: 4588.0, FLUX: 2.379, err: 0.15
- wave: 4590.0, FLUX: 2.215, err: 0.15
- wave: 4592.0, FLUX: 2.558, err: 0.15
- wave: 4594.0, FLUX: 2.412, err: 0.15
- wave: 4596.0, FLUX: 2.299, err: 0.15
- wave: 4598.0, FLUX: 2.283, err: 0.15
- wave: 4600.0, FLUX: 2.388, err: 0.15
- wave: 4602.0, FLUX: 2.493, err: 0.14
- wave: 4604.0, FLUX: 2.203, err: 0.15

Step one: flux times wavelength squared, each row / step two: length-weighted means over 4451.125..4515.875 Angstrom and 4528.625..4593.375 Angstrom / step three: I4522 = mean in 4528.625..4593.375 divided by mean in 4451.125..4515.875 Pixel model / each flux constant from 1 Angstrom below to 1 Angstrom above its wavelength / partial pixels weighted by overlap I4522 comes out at 1.01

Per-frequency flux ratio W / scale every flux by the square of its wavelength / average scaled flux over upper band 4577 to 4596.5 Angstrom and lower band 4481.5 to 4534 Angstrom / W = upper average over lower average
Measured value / 1.07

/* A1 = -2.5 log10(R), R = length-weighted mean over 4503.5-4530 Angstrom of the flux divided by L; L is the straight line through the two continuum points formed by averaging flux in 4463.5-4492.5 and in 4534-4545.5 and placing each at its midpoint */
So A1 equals 0.02 mag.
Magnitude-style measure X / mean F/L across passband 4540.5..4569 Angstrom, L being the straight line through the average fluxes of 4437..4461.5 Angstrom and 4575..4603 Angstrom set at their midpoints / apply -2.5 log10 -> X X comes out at 0.06 mag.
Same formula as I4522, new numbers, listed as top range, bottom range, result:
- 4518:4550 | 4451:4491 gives 1.06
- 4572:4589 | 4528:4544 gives 1.02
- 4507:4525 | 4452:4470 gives 1.07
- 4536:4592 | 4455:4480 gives 1.00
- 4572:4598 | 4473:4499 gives 1.05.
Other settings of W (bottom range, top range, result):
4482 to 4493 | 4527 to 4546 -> 1.07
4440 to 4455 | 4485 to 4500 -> 1.03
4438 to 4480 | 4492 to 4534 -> 1.02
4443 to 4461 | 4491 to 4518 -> 1.06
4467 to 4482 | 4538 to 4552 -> 1.08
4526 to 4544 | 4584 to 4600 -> 1.06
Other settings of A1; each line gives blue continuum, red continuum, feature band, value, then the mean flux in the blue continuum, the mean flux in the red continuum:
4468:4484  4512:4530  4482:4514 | 0.03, 2.36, 2.35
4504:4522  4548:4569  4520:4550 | -0.05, 2.35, 2.15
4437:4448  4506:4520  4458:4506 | 0.02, 2.39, 2.38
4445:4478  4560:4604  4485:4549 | -0.03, 2.31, 2.25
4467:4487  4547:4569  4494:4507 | -0.03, 2.32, 2.17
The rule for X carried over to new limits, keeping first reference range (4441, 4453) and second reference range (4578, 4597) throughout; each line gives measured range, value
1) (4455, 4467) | 0.01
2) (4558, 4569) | 0.18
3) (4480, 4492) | 0.05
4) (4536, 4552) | -0.02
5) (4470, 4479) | -0.02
